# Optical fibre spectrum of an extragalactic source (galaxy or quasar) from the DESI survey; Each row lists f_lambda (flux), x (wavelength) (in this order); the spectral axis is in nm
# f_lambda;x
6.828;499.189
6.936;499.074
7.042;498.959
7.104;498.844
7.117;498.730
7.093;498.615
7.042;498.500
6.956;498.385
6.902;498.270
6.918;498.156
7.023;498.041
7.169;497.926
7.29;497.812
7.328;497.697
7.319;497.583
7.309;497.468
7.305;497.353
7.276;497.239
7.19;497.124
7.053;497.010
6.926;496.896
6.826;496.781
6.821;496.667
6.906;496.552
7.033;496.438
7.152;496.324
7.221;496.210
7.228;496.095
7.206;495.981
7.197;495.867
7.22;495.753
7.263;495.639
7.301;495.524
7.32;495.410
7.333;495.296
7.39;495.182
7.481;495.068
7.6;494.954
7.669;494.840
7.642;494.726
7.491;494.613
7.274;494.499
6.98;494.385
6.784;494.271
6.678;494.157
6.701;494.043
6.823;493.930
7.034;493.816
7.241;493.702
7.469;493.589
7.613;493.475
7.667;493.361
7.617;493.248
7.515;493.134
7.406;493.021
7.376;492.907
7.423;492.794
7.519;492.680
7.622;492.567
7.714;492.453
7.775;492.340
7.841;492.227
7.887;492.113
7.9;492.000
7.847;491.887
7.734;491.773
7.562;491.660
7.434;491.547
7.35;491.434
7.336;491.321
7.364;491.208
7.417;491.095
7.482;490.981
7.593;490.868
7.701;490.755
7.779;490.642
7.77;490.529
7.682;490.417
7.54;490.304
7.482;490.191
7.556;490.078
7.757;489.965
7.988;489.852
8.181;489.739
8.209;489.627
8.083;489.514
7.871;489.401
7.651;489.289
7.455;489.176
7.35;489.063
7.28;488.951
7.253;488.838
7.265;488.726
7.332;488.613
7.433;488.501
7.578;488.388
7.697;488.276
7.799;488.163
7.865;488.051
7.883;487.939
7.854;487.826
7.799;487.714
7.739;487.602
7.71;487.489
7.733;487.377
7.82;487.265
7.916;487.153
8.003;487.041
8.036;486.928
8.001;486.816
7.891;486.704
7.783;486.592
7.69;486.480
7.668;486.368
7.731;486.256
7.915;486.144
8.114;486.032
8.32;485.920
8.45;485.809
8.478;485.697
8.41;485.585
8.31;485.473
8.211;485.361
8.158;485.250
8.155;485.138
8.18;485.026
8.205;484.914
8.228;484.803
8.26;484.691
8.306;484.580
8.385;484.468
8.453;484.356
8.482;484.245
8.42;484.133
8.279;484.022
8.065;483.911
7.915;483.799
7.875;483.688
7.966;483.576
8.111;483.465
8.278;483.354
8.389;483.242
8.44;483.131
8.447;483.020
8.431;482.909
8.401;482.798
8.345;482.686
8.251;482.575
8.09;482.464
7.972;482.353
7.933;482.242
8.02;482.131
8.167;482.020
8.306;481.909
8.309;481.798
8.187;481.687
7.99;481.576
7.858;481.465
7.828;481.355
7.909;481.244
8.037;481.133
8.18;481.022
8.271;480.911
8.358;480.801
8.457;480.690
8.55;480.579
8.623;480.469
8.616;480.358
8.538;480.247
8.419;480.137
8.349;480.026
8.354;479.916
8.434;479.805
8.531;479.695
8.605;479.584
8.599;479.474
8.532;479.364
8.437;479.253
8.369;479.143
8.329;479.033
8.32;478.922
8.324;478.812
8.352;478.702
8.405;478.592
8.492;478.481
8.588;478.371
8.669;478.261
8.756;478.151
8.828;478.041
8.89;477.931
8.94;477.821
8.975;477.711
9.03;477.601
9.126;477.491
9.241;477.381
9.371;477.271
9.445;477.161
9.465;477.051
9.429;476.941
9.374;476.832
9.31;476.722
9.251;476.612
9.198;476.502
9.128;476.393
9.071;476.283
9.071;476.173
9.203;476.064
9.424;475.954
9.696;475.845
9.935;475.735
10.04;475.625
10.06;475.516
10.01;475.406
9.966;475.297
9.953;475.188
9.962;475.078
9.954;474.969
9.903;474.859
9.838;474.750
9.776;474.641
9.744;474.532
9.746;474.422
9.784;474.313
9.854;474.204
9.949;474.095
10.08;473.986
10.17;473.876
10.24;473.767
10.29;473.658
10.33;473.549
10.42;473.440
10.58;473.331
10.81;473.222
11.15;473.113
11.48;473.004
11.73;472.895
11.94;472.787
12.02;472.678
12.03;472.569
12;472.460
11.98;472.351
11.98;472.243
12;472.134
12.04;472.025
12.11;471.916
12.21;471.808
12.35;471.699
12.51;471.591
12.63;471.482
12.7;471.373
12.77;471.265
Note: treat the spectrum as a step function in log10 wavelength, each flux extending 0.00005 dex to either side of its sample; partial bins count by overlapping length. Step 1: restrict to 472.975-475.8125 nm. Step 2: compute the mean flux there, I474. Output 10.1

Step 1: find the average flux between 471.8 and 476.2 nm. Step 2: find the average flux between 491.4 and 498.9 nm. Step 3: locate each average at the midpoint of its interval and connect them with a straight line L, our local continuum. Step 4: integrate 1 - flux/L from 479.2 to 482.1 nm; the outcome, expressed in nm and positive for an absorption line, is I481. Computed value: 0.369 nm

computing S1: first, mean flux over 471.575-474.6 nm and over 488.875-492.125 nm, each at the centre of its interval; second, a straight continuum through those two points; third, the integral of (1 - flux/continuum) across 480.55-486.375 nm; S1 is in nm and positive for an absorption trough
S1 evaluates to 0.54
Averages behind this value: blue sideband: 11.1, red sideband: 7.66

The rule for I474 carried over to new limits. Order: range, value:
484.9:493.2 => 7.76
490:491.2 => 7.59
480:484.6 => 8.24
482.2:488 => 8.11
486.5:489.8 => 7.74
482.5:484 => 8.22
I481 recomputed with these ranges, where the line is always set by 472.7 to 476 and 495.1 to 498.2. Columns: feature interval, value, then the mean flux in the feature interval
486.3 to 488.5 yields 0.167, 7.8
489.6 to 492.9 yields 0.105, 7.66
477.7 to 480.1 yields 0.269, 8.54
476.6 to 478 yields 0.089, 9.21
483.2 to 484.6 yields 0.111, 8.22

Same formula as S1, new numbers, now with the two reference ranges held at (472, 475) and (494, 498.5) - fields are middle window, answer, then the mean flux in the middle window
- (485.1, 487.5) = 0.20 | 8.03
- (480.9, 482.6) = 0.25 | 8.07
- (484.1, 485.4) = 0.10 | 8.28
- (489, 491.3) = 0.13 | 7.69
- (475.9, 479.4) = 0.41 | 8.92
